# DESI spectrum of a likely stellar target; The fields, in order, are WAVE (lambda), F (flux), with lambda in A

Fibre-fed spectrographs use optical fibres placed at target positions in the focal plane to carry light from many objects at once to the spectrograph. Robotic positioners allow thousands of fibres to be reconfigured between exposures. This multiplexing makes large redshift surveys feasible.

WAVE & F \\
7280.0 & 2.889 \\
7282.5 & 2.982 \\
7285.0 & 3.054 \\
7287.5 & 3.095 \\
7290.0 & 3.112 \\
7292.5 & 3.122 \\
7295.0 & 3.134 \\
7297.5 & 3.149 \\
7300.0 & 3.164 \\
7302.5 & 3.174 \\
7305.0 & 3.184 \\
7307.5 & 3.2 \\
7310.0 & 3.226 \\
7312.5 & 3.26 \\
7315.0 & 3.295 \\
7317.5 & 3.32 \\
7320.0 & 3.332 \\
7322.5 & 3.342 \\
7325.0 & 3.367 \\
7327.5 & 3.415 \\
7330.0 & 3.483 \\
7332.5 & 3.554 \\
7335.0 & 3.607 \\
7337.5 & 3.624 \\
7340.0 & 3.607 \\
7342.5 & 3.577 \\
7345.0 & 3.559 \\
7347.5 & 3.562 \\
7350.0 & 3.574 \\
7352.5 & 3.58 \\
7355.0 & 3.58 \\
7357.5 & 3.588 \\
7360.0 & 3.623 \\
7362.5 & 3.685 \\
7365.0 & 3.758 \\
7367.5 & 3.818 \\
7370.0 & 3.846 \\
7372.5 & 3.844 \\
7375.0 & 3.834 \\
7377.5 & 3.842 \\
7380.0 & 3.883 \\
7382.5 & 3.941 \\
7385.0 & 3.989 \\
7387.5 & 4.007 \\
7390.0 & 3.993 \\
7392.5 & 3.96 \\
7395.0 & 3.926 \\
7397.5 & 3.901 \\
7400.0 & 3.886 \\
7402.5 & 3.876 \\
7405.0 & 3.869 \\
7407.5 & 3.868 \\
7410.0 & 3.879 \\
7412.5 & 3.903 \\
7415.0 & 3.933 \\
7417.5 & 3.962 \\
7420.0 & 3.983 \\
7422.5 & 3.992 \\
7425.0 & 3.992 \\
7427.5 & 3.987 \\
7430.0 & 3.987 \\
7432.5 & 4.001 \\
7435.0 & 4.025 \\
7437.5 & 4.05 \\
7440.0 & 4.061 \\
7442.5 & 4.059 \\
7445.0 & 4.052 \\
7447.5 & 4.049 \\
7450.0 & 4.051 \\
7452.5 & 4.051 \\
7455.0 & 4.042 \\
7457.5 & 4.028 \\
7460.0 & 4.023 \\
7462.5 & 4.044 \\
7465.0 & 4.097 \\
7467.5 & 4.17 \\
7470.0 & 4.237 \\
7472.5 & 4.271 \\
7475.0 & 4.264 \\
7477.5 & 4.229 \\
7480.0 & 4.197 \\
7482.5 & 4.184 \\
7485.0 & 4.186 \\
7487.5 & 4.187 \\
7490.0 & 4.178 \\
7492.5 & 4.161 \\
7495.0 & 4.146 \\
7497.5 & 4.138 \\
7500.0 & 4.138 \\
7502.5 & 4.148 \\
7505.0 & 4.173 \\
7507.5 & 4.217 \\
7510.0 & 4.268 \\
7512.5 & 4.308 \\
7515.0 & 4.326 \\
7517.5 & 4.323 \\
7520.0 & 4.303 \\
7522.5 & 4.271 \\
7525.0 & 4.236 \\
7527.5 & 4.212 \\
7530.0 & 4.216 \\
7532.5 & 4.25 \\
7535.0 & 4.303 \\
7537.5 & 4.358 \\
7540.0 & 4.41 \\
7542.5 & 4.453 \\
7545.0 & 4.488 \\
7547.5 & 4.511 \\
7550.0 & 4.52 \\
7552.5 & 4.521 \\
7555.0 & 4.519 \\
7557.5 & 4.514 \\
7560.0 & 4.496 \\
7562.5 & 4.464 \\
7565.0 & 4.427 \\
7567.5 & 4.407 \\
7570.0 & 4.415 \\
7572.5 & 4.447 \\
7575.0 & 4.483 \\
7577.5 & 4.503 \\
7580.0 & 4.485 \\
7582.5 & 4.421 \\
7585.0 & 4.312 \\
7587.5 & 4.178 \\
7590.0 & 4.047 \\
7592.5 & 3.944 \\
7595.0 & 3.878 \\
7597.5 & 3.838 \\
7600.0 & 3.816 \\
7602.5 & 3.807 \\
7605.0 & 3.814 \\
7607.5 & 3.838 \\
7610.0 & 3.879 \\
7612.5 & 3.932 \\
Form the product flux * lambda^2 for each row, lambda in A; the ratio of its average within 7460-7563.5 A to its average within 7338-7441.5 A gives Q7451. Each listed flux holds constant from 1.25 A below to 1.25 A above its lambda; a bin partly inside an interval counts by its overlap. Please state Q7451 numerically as 1.15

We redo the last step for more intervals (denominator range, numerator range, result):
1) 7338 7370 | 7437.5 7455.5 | 1.14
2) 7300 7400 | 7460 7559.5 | 1.24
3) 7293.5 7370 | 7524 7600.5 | 1.33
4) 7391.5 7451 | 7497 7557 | 1.12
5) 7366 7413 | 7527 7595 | 1.17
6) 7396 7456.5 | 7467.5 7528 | 1.08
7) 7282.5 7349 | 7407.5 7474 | 1.26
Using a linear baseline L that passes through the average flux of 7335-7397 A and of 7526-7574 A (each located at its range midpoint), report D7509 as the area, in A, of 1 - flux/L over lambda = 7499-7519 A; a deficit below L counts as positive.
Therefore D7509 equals 0.1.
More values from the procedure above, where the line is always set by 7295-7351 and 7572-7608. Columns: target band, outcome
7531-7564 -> -3.6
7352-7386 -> -2.6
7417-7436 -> -1.7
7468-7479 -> -1.3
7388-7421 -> -2.9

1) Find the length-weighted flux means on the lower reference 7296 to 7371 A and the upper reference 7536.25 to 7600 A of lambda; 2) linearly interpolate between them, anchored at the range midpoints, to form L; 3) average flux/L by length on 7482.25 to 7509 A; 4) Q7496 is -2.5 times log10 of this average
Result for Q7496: -0.02 mag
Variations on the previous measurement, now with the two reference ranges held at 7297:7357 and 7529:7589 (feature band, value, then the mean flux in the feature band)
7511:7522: -0.02 mag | 4.31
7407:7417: -0.03 mag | 3.9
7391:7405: -0.05 mag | 3.91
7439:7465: -0.03 mag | 4.05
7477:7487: -0.03 mag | 4.2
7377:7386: -0.08 mag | 3.92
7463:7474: -0.04 mag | 4.19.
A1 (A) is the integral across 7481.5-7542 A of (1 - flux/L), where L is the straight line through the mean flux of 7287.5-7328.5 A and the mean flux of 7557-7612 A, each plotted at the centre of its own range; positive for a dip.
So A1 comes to -4.58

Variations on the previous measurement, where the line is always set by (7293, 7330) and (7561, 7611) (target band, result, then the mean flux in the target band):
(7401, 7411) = -0.8 A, 3.87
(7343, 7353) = -0.6 A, 3.57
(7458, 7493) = -3.4 A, 4.17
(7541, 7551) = -1.1 A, 4.49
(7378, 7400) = -2.7 A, 3.94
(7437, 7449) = -1.2 A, 4.05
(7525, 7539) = -1.0 A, 4.27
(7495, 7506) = -0.7 A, 4.15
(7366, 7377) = -1.2 A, 3.83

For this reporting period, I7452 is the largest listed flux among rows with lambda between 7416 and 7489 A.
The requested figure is 4.271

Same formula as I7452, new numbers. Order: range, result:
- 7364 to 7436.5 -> 4.025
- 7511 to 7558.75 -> 4.521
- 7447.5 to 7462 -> 4.051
